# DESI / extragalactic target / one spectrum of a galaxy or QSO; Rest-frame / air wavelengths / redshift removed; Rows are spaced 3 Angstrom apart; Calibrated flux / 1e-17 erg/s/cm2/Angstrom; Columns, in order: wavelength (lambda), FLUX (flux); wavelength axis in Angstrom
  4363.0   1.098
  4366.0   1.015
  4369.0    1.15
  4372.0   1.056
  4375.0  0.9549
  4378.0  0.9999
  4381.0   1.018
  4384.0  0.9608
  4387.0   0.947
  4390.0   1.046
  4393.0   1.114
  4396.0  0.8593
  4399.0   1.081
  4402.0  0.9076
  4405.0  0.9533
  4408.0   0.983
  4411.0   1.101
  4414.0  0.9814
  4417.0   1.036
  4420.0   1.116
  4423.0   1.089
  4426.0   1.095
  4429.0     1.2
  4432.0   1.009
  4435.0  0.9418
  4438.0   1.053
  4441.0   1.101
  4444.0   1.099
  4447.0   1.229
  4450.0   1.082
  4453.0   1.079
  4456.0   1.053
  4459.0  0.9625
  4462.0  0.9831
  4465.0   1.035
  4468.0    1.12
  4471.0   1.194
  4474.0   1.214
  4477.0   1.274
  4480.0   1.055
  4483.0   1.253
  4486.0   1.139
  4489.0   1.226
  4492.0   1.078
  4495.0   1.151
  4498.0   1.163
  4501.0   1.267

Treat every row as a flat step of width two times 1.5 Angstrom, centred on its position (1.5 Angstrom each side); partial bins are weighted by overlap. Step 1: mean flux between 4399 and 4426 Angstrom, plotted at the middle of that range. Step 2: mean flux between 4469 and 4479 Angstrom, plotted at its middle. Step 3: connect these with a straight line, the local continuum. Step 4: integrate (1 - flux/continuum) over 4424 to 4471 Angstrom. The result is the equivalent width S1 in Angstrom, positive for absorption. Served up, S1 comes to 2.4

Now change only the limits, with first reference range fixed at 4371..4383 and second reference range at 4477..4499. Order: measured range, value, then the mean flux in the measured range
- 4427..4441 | 0.3 Angstrom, 1.06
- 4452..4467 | 1.3 Angstrom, 1.02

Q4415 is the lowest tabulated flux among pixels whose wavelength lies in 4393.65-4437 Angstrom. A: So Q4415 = 0.8593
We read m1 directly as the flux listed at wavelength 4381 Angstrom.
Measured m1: 1.018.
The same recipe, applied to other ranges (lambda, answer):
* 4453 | 1.079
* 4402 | 0.9076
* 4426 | 1.095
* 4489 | 1.226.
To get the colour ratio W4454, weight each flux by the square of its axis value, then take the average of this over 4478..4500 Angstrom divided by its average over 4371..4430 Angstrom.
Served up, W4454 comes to 1.2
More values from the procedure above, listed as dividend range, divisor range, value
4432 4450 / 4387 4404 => 1.11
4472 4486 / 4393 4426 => 1.21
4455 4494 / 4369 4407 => 1.17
